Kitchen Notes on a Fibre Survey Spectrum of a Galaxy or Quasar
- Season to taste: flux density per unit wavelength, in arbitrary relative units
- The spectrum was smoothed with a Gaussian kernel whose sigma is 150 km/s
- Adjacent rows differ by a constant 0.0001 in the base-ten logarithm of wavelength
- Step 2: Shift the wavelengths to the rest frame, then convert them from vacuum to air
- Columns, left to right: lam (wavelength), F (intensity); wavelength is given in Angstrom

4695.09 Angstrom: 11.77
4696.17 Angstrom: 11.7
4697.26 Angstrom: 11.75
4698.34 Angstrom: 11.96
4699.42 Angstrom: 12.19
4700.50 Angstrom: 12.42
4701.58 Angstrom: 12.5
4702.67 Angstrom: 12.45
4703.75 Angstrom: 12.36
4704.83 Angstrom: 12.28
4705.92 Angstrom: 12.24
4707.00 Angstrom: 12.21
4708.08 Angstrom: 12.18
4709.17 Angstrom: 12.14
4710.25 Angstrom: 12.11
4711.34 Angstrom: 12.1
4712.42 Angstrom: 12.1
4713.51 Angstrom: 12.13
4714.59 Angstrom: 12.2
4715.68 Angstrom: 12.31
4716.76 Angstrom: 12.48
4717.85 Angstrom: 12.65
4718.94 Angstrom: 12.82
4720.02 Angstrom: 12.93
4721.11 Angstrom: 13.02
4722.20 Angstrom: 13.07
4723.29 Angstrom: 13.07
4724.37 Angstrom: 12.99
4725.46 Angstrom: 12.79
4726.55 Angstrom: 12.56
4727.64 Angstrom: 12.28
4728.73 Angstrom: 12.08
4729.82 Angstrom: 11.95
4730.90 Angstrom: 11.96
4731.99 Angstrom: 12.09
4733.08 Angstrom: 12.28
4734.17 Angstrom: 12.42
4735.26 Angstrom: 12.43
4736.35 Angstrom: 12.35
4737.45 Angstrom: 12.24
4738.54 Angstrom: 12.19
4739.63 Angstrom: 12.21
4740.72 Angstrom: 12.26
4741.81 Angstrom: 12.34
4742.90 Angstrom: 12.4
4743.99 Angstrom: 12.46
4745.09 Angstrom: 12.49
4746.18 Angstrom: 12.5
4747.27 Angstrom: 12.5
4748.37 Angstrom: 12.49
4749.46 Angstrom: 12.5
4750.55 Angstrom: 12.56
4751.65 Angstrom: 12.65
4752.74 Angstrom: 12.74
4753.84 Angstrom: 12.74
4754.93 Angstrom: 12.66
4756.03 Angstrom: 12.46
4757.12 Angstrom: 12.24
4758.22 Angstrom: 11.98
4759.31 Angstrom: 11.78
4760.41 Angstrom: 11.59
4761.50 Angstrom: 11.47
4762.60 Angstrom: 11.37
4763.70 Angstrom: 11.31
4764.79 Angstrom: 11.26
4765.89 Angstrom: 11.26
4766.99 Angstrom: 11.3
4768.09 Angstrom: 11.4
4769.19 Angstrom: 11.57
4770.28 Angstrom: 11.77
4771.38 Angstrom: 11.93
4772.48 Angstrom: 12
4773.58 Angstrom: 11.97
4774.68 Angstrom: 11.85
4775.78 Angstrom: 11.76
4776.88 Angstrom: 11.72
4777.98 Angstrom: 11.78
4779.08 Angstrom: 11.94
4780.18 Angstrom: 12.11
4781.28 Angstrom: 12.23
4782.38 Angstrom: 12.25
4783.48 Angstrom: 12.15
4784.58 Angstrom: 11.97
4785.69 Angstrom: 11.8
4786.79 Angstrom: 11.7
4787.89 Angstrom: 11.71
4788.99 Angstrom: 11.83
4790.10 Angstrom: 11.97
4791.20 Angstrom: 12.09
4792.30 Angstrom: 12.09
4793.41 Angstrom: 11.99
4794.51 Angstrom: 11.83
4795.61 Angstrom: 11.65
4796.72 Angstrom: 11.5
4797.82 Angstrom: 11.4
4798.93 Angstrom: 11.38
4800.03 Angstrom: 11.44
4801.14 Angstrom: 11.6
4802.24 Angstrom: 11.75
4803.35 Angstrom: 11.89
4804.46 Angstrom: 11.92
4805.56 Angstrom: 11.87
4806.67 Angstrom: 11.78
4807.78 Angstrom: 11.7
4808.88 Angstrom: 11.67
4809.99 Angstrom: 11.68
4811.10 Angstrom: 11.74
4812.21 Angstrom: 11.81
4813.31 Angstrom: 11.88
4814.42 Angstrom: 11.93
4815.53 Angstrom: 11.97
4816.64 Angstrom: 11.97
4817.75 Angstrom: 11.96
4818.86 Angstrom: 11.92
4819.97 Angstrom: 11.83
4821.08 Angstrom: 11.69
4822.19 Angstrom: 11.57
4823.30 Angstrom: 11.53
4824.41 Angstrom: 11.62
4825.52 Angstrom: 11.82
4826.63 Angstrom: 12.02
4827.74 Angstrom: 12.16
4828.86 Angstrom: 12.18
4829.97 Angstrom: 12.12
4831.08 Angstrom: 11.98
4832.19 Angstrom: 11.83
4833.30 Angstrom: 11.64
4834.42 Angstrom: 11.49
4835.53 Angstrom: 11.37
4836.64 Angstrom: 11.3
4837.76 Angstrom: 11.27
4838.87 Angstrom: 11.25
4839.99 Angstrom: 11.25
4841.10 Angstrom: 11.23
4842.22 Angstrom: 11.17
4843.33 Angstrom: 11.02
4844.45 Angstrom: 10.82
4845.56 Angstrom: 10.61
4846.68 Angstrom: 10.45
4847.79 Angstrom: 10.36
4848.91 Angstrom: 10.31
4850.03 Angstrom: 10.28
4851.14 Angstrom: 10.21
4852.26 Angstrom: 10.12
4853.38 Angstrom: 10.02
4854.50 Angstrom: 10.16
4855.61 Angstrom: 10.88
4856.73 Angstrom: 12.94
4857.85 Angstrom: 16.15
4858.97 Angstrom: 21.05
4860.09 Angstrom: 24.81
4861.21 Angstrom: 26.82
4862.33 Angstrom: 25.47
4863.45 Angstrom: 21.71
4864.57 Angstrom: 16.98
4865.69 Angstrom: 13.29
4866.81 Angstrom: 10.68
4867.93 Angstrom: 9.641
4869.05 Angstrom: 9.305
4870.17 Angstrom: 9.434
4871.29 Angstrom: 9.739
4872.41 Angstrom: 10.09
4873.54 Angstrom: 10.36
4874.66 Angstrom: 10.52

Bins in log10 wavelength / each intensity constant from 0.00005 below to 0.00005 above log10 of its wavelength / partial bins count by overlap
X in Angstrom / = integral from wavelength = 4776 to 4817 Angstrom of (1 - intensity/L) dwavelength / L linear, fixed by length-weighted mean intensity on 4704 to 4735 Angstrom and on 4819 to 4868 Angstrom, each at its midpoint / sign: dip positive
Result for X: 3.0 Angstrom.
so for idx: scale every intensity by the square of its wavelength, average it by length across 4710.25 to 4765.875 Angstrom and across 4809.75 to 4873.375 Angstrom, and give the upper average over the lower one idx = 1.1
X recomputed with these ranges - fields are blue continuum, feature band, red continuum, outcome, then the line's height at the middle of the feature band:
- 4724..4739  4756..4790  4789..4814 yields 0.6 Angstrom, 12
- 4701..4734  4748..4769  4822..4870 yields 1.0 Angstrom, 12.6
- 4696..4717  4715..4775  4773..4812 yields -1.0 Angstrom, 12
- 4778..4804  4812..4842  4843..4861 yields 1.7 Angstrom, 12.4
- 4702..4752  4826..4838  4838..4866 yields 1.7 Angstrom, 13.7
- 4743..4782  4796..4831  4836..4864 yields 3.2 Angstrom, 13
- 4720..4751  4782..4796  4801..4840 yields 0.1 Angstrom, 12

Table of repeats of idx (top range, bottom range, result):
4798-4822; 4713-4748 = 0.98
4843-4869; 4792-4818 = 1.22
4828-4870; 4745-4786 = 1.13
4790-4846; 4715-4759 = 0.97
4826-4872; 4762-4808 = 1.12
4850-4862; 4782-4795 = 1.32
